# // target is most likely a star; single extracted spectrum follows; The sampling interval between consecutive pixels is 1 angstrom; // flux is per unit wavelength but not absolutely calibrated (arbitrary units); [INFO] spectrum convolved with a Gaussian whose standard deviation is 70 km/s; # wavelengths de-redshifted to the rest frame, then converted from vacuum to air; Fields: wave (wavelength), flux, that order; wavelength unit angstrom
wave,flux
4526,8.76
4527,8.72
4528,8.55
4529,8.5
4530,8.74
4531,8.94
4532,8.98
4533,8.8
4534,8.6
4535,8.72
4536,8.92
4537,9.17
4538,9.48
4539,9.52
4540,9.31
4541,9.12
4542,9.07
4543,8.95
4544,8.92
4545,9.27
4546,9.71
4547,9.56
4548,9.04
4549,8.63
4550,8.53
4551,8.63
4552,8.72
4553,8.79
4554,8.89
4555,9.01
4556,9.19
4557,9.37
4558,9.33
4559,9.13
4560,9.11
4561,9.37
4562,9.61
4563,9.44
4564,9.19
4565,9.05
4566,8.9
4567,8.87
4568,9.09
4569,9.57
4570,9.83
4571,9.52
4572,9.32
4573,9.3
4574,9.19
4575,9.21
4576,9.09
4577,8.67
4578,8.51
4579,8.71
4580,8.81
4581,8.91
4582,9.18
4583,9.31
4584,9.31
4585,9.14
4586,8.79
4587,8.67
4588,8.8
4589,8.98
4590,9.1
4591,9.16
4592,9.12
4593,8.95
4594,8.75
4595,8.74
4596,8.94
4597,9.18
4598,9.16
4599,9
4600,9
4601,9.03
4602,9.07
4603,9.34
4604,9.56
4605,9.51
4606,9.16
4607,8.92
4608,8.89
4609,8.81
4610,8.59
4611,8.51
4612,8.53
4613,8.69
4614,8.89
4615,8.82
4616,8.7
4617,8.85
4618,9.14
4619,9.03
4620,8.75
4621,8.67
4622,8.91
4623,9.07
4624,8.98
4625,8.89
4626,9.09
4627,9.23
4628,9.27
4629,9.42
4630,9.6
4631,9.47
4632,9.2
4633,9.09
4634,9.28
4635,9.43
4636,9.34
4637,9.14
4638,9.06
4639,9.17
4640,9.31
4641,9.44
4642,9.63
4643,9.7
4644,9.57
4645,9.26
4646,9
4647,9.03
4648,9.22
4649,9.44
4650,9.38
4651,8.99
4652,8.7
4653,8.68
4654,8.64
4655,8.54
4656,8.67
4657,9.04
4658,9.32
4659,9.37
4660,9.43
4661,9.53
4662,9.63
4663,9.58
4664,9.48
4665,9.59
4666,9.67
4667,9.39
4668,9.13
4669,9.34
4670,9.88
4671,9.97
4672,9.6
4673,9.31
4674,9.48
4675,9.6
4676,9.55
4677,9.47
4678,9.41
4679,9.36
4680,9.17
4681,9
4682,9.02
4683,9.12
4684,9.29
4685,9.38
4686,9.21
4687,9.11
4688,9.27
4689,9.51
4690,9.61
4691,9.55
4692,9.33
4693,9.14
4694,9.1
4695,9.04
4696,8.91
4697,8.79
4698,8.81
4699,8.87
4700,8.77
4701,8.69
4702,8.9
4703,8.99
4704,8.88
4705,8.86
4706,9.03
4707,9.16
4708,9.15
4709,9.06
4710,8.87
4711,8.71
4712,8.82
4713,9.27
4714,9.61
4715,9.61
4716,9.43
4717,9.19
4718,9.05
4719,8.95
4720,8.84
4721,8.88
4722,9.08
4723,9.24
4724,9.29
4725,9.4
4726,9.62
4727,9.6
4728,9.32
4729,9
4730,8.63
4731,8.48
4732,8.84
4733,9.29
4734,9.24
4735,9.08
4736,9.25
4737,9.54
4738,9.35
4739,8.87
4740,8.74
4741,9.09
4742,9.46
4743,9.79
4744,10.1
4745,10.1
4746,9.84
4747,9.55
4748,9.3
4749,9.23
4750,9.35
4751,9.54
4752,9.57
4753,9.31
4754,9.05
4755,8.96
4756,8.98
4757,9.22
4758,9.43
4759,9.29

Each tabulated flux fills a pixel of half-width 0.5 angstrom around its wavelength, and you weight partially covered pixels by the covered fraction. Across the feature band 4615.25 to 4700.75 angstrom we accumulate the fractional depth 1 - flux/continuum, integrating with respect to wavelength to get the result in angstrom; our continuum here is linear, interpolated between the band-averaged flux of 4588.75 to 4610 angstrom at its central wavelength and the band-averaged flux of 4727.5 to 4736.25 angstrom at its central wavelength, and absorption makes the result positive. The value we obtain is -1.8 angstrom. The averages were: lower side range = 9.06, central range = 9.22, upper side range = 9.01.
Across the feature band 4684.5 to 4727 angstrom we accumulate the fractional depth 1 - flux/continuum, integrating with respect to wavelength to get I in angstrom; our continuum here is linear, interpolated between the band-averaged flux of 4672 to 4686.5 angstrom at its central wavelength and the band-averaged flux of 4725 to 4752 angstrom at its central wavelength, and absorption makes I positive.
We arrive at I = 0.9 angstrom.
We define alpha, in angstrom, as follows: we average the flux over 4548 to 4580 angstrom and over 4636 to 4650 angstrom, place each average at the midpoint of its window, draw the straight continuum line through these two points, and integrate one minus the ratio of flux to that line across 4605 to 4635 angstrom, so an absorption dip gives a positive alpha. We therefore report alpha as 0.80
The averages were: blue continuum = 9.08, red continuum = 9.31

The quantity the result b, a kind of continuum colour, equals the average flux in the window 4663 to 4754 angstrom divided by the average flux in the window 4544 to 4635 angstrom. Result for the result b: 1.02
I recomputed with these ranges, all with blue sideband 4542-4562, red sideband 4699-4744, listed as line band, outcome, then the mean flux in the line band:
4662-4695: -1.0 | 9.39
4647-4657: 0.2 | 8.93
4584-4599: 0.2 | 8.98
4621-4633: -0.1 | 9.17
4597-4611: 0.0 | 9.06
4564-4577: -0.2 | 9.22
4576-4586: 0.1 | 8.95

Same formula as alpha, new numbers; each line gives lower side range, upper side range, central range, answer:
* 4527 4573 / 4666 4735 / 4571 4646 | 0.45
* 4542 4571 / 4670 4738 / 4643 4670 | -0.21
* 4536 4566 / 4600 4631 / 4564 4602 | 0.07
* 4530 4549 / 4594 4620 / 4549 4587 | -0.21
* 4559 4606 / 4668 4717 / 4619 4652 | -0.19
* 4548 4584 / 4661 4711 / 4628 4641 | -0.17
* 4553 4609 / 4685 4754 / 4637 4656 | 0.01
